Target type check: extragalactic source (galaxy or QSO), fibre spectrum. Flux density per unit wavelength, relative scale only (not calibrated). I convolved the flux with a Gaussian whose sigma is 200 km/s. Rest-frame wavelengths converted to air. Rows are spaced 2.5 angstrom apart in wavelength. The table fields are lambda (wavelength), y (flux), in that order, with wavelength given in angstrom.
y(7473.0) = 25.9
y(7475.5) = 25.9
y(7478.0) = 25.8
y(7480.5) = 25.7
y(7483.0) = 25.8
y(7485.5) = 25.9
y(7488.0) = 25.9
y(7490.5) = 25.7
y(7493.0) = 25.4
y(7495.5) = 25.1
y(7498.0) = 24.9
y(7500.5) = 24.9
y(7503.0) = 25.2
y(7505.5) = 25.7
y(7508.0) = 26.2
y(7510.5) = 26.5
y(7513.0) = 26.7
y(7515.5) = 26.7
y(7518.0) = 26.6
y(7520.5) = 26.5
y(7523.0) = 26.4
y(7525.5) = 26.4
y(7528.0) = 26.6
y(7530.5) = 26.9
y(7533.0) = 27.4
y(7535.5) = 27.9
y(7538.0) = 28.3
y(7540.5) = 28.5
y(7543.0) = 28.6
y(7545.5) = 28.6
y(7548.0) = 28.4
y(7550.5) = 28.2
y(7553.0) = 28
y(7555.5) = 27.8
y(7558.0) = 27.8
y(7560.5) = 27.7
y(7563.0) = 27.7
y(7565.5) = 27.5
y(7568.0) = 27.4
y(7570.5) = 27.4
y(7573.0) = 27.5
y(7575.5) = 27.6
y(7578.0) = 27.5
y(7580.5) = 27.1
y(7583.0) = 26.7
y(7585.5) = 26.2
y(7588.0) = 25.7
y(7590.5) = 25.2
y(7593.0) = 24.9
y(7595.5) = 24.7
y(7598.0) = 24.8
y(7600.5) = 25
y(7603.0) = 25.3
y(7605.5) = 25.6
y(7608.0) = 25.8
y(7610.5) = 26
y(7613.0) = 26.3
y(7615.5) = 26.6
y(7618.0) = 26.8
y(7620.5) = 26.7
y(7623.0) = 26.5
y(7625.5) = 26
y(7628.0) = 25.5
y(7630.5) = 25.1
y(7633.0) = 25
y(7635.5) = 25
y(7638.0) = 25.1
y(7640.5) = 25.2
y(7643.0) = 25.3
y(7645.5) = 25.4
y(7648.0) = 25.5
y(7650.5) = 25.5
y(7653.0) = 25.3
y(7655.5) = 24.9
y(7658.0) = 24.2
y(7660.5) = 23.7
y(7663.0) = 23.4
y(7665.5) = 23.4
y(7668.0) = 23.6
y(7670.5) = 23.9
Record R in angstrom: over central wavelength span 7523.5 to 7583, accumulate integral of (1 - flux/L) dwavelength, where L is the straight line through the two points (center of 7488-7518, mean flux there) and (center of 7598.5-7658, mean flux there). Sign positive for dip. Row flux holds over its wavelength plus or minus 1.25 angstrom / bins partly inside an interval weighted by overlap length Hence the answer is -4.5 angstrom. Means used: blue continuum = 25.8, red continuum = 25.6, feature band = 27.6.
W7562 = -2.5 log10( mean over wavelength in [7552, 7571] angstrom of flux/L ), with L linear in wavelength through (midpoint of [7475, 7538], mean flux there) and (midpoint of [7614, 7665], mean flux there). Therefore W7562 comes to -0.08 mag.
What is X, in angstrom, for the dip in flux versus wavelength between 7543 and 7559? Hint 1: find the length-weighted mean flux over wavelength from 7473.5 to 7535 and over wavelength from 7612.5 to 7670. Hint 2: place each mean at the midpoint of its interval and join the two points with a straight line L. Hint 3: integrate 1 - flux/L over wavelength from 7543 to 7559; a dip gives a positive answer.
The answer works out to -1.5 angstrom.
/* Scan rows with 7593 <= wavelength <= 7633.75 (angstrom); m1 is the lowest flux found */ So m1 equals 24.7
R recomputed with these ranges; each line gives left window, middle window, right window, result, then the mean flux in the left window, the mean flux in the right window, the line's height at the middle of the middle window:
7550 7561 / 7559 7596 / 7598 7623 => 0.5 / 27.9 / 26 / 27.1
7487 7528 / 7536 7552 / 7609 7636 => -1.5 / 25.9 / 26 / 26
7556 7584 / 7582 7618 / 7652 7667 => 0.9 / 27.5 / 24.1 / 26.3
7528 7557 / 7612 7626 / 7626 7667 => -0.5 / 28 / 24.9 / 25.7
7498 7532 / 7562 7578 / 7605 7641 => -0.9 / 26.2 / 25.8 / 26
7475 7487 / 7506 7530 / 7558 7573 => 0.1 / 25.8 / 27.6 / 26.6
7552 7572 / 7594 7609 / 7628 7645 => 0.7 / 27.7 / 25.2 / 26.3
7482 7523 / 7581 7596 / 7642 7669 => -0.3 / 25.9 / 24.6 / 25.1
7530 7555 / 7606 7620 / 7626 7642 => -0.2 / 28.1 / 25.2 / 25.9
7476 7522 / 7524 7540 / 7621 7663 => -1.0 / 25.8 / 25.2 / 25.7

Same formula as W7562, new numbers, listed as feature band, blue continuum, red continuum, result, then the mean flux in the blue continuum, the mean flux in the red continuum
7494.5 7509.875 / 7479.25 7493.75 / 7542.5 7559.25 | 0.04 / 25.7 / 28.2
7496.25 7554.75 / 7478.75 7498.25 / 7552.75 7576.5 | -0.01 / 25.6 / 27.6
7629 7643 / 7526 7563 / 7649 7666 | 0.00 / 27.9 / 24.4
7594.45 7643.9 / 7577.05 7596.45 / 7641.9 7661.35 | -0.01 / 26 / 25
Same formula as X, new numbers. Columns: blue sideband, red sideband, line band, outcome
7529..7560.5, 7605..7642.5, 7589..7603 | 0.85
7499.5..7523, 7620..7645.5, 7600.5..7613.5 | -0.03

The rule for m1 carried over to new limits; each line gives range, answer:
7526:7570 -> 26.6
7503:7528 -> 25.2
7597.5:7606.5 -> 24.8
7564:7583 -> 26.7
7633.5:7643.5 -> 25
